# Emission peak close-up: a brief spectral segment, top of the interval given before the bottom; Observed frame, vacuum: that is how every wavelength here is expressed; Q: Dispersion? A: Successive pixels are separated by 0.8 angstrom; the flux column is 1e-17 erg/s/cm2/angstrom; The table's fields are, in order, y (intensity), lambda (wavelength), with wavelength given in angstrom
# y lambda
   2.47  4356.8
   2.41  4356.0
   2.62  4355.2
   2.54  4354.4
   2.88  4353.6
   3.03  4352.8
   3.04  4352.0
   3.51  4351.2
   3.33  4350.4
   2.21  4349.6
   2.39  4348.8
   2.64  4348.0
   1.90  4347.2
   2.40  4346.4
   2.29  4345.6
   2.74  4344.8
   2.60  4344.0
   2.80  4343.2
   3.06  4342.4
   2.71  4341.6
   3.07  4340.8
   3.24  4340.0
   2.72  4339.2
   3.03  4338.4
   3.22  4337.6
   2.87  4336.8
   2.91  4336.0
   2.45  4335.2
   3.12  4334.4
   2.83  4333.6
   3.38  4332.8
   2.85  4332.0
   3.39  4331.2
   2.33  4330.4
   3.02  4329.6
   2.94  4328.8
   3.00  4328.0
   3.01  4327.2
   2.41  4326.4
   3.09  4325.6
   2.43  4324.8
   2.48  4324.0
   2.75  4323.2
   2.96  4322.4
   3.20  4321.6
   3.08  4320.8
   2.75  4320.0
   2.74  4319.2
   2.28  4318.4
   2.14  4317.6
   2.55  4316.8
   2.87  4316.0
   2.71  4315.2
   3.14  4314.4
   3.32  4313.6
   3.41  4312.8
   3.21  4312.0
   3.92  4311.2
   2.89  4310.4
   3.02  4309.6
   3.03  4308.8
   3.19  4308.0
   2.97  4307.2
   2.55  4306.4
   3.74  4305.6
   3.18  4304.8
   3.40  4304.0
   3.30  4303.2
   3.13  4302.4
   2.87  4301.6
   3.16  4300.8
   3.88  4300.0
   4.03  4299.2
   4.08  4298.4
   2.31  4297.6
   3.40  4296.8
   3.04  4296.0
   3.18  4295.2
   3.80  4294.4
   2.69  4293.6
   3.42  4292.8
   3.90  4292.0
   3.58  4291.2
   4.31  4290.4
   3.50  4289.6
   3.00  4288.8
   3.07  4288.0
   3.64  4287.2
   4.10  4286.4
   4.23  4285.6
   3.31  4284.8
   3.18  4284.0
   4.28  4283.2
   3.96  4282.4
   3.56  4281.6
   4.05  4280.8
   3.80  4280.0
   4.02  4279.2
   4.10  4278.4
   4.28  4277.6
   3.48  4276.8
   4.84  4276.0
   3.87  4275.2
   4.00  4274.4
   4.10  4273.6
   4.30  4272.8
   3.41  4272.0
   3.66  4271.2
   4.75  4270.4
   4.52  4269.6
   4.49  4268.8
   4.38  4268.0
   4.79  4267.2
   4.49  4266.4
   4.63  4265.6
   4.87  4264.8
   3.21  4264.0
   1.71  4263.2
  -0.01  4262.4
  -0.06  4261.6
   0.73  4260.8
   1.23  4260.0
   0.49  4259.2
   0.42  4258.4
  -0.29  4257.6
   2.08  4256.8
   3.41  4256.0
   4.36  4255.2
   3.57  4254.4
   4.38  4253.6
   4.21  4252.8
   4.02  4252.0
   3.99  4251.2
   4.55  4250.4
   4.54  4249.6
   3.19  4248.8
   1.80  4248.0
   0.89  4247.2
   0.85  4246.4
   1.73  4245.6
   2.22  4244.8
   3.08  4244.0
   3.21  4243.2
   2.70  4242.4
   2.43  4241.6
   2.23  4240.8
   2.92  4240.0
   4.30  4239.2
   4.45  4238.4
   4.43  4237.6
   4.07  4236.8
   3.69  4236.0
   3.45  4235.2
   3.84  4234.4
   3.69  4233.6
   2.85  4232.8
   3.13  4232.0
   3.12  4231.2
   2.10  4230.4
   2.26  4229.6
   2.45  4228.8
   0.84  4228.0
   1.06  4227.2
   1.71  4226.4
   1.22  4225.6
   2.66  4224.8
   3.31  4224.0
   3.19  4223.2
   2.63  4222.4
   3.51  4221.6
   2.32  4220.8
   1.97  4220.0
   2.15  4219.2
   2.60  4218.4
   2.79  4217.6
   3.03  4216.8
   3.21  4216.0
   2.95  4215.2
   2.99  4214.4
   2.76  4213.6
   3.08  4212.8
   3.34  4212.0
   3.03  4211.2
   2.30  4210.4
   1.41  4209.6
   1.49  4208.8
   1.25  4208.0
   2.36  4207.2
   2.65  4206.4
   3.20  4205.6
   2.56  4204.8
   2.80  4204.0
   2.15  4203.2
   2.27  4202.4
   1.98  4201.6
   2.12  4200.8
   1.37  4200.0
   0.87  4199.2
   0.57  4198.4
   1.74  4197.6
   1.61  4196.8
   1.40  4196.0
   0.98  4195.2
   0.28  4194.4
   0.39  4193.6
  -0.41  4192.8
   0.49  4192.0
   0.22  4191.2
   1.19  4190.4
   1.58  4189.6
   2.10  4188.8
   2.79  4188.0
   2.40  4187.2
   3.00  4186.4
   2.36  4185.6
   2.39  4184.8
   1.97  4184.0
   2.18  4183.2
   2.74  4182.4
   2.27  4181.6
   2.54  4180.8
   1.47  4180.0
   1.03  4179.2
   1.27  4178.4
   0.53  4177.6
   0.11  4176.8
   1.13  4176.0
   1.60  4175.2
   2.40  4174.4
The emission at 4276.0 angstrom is Lyman alpha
